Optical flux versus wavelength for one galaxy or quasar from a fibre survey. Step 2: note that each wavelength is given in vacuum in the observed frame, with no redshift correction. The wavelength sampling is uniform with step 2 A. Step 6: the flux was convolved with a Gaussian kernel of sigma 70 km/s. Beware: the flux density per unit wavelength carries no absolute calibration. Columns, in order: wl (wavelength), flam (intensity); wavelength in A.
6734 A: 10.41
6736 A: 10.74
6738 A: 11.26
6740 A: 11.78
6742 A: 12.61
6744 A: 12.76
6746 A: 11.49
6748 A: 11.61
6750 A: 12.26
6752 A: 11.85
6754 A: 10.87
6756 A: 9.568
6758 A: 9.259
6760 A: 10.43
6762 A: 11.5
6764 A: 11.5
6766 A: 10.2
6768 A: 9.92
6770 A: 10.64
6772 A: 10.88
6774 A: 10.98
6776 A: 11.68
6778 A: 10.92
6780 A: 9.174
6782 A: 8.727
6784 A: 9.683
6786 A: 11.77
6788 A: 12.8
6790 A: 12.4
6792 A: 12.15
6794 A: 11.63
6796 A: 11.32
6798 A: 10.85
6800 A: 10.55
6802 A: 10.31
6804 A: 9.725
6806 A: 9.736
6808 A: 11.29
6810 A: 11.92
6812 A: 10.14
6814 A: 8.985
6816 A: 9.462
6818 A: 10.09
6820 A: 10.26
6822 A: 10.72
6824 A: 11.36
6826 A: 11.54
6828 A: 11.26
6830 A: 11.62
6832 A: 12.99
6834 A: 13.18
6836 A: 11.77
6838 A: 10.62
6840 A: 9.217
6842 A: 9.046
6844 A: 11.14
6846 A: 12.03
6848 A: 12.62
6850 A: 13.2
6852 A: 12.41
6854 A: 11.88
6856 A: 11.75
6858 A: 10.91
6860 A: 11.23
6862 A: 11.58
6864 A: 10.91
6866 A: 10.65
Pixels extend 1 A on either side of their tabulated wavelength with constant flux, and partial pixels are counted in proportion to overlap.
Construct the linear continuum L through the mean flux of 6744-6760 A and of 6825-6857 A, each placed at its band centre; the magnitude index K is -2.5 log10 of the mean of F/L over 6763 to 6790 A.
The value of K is 0.05 mag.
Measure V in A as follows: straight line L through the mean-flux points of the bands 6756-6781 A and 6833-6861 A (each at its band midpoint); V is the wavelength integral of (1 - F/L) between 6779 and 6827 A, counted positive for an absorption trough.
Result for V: 1.19 A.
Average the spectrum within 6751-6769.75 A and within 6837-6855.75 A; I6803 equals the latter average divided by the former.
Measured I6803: 1.1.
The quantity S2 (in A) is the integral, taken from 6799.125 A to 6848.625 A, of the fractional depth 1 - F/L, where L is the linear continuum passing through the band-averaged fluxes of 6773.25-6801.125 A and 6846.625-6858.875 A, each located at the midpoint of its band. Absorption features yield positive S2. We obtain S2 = 3.4 A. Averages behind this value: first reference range 11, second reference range 12.1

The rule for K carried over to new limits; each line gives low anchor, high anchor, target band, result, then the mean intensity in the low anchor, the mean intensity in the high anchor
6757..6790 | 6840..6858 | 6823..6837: -0.06 mag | 10.7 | 11.6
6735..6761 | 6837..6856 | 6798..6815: 0.10 mag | 11.3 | 11.4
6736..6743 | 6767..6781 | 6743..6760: 0.02 mag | 11.7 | 10.6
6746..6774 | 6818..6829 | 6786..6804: -0.05 mag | 10.8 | 10.9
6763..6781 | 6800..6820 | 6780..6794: -0.07 mag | 10.7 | 10.2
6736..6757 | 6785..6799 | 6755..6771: 0.13 mag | 11.6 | 11.8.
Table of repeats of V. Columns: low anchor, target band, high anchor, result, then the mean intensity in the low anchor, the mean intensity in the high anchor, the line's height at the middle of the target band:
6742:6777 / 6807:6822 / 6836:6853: 1.19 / 11.1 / 11.3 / 11.2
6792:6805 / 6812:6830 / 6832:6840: 1.33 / 10.8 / 11.7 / 11.3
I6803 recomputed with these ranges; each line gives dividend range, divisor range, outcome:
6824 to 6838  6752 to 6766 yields 1.12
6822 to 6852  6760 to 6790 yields 1.07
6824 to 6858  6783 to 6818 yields 1.07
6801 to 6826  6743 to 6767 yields 0.93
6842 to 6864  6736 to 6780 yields 1.06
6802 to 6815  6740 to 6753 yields 0.85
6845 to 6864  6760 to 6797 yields 1.08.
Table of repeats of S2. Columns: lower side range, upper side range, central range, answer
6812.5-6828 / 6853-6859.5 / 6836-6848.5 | 0.3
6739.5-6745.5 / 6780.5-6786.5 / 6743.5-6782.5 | 1.0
